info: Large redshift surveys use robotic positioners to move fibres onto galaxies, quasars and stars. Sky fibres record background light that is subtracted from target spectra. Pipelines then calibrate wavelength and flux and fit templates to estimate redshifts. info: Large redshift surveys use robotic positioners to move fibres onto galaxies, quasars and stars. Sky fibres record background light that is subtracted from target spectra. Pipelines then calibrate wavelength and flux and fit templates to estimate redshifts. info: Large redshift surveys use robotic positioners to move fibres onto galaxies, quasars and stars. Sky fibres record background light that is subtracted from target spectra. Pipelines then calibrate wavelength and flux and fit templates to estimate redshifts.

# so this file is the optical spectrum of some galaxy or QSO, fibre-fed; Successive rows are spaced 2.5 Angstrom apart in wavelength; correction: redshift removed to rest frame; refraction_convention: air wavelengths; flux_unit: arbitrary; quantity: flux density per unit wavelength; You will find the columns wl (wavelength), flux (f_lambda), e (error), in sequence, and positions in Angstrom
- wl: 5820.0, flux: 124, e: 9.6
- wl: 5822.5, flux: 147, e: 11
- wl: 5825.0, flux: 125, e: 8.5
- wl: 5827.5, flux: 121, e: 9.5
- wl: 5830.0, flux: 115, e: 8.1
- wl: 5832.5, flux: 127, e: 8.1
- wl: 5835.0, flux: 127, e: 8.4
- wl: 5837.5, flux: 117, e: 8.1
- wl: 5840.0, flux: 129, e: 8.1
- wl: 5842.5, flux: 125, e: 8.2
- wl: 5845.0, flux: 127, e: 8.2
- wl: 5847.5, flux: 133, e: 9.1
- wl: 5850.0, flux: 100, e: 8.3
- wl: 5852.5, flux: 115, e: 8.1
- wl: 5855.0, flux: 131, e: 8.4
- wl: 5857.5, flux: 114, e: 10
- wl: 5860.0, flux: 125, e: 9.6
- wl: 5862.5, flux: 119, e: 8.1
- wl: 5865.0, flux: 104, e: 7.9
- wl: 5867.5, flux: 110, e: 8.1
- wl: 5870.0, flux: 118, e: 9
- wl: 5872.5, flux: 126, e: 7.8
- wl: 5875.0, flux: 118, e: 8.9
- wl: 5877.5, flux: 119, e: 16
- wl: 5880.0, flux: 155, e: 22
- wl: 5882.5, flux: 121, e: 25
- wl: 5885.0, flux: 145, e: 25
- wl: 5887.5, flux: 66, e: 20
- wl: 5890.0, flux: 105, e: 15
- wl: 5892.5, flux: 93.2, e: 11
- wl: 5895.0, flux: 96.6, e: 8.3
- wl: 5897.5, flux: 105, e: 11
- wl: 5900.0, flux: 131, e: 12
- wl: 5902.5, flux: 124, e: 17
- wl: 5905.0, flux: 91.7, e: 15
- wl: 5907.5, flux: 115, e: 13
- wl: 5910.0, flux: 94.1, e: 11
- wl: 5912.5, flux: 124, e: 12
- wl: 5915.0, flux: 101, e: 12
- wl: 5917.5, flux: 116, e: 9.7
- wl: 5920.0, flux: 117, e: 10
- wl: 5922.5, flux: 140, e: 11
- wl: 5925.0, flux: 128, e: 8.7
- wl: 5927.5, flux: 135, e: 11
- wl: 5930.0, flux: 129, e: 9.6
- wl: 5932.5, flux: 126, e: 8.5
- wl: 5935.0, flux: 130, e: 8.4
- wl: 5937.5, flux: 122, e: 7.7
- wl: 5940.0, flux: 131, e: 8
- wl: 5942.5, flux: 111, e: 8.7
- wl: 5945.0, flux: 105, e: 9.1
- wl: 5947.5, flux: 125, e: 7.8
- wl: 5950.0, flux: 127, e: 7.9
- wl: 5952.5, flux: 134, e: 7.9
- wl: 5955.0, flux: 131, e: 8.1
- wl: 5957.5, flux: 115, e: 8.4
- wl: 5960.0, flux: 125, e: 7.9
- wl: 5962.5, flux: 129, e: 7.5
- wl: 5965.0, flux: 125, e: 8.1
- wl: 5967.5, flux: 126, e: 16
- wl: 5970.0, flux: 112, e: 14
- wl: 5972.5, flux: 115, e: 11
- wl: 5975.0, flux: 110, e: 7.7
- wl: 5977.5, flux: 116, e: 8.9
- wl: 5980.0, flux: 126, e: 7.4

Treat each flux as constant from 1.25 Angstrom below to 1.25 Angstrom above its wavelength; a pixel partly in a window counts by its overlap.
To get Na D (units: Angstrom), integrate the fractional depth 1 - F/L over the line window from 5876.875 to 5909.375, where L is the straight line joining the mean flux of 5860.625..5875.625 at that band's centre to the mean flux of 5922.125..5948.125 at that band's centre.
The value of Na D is 1.9 Angstrom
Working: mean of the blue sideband 116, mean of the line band 112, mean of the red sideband 125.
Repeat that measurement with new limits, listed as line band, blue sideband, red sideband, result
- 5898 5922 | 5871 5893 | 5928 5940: 1.9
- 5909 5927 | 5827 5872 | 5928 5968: 0.7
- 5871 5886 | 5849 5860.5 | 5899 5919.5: -2.0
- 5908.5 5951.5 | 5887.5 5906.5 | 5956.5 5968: -2.7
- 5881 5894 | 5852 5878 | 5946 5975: 1.4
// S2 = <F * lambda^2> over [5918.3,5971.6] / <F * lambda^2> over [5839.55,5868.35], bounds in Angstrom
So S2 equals 1.08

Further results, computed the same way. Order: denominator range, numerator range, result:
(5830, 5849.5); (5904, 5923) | 0.92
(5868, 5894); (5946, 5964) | 1.11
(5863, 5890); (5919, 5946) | 1.08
